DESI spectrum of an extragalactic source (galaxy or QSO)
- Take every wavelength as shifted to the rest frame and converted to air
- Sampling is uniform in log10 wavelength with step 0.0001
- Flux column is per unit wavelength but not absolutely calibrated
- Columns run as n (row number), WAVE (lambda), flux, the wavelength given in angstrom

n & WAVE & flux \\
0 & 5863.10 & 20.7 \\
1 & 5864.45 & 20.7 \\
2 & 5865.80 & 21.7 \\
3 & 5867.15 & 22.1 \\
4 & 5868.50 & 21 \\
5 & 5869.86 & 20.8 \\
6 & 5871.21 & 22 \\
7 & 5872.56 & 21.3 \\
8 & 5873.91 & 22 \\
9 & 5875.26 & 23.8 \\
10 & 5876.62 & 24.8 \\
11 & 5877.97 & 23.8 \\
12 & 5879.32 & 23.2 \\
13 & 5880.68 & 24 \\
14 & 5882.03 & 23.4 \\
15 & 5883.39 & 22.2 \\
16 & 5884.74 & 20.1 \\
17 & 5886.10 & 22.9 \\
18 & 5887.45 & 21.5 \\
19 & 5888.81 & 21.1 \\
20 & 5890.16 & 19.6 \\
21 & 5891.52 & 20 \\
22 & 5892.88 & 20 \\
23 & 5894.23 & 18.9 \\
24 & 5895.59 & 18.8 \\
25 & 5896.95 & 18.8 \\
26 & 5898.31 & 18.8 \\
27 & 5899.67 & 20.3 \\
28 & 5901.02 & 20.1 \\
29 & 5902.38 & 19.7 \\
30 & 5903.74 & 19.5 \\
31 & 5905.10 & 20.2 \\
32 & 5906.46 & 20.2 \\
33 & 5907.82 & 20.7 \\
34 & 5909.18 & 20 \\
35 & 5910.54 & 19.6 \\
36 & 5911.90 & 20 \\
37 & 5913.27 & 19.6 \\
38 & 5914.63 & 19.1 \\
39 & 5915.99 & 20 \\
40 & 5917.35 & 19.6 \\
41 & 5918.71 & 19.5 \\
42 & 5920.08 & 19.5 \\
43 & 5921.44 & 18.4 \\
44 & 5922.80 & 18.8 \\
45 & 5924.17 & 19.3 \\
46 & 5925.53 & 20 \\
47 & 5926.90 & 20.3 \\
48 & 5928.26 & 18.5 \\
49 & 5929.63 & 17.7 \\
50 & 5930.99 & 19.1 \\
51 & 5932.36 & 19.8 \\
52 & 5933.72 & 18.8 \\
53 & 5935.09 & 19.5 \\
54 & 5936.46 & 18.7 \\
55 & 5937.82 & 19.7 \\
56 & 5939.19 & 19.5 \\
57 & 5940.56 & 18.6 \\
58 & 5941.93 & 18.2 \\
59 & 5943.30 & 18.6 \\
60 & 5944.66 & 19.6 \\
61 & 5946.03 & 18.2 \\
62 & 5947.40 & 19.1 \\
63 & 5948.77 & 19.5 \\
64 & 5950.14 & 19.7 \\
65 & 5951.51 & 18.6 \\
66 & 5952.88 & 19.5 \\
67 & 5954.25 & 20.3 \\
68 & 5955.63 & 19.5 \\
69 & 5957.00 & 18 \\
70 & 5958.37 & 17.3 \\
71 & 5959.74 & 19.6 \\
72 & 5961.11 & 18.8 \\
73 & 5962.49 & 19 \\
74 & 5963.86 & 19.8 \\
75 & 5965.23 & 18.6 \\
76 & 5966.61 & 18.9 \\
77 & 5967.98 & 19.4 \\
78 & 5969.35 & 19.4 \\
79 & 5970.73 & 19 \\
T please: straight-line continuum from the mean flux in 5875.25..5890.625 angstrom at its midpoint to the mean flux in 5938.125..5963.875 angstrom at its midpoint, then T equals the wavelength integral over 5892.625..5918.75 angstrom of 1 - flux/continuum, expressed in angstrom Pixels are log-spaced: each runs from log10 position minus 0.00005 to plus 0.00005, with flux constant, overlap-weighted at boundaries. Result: 2.0 angstrom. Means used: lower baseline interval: 22.5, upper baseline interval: 19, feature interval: 19.7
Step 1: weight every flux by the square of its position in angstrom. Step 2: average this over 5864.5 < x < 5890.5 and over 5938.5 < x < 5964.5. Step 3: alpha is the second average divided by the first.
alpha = 0.88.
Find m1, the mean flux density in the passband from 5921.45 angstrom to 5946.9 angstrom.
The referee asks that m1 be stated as 19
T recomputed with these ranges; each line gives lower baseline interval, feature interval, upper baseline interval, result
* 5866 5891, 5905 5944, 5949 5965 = 1.96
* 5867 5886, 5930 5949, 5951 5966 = 0.74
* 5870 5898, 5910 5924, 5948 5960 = 0.68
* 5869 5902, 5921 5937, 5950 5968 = 0.71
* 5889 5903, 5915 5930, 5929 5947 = -0.08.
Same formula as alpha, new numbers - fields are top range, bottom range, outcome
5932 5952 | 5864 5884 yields 0.87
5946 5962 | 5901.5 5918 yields 0.97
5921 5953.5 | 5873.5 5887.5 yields 0.85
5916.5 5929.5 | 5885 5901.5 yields 0.97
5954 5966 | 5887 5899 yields 0.98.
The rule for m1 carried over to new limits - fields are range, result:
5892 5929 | 19.6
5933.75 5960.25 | 19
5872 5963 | 19.9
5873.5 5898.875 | 21.5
